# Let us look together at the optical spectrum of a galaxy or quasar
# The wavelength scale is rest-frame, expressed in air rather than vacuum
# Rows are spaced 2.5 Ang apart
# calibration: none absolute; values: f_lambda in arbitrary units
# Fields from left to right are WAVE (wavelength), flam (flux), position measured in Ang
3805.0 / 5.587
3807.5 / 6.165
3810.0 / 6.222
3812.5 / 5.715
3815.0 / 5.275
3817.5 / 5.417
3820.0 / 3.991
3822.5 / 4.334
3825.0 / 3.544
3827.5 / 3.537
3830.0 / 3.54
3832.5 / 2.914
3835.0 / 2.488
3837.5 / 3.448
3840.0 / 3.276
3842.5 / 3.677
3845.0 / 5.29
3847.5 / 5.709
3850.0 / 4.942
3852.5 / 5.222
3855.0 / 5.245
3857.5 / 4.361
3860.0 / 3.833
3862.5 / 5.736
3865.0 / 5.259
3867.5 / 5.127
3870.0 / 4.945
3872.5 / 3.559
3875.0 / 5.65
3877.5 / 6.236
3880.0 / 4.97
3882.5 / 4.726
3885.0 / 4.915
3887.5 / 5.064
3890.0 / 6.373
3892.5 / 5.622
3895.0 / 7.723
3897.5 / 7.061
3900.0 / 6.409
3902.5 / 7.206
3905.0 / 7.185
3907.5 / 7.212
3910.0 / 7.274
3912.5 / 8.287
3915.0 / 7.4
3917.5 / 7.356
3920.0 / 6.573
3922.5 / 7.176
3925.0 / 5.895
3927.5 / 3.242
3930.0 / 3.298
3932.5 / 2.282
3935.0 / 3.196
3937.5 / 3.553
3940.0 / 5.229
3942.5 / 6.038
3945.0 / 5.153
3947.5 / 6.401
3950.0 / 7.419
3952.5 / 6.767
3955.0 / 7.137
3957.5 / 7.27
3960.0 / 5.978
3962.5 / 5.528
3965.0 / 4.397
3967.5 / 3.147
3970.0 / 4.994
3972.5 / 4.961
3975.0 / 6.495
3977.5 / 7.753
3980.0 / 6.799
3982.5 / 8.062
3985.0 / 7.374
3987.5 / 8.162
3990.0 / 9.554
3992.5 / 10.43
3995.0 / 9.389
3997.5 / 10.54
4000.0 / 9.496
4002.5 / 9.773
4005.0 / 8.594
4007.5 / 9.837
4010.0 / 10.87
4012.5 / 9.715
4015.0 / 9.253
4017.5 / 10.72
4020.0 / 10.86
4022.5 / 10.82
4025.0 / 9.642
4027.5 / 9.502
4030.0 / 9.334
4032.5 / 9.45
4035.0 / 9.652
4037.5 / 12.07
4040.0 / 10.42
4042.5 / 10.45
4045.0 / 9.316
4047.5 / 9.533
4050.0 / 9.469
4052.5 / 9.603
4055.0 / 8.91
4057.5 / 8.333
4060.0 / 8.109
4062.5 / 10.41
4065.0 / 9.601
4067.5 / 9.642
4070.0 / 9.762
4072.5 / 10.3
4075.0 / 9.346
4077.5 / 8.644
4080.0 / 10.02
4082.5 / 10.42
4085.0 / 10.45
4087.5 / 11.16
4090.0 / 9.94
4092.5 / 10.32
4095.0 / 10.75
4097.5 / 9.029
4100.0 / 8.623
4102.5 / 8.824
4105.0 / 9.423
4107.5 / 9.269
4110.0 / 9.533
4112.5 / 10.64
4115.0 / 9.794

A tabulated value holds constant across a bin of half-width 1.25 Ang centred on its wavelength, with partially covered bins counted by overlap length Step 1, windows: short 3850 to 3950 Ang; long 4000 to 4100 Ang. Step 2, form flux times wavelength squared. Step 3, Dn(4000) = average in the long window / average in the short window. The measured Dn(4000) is 1.9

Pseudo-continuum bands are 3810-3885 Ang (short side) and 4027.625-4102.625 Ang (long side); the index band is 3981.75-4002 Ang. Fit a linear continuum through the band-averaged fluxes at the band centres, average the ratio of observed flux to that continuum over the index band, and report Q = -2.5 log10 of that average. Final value -0.15 mag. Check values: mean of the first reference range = 4.58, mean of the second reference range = 9.74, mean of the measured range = 9.18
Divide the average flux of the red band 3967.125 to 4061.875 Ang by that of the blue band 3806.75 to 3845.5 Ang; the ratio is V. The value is 2.12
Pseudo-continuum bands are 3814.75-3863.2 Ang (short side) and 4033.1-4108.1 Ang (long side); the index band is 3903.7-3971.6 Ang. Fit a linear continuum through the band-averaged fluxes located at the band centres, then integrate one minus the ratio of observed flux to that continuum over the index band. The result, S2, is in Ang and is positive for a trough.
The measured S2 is 7.9 Ang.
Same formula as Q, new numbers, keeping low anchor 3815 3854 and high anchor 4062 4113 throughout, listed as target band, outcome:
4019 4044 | -0.193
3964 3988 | 0.187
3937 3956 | 0.105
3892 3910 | -0.237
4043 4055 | -0.065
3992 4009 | -0.232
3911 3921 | -0.240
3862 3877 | -0.034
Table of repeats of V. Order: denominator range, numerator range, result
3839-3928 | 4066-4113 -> 1.70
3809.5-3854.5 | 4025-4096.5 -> 2.26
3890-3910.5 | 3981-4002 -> 1.32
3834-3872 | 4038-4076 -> 2.10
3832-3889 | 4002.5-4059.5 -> 2.10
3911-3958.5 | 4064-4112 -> 1.69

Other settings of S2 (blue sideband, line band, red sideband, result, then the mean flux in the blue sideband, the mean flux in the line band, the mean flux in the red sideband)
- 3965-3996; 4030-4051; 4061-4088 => -2.60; 7.13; 10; 9.93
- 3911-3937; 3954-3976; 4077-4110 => 3.22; 5.43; 5.52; 9.78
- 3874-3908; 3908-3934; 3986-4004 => 4.29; 6.15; 5.89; 9.58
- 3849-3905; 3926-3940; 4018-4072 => 7.23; 5.5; 3.35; 9.78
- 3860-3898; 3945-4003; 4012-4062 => 6.31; 5.45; 7.22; 9.77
